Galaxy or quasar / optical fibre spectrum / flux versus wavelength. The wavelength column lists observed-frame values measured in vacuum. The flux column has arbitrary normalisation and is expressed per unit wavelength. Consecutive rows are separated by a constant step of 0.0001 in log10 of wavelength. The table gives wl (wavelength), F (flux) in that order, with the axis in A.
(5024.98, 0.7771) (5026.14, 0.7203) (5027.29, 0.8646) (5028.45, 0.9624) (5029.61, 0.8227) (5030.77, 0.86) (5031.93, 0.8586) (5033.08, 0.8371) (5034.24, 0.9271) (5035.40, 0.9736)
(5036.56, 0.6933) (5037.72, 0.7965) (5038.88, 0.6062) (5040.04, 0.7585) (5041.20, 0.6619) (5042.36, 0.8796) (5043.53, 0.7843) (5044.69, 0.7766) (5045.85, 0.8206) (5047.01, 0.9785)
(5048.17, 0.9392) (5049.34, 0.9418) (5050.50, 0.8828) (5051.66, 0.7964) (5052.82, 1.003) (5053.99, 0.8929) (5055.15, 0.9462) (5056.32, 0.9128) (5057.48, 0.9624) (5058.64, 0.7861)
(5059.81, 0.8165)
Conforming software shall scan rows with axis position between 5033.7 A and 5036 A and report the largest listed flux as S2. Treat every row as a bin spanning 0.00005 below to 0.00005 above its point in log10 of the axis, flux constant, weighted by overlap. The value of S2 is 0.9736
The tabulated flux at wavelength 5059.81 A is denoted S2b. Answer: 0.8165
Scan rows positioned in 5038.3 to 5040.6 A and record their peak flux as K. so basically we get 0.7585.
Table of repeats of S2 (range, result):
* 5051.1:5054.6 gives 1.003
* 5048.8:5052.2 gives 0.9418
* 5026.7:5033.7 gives 0.9624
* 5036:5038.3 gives 0.7965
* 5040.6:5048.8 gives 0.9785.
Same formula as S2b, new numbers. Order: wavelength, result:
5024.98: 0.7771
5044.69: 0.7766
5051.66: 0.7964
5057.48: 0.9624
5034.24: 0.9271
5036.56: 0.6933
